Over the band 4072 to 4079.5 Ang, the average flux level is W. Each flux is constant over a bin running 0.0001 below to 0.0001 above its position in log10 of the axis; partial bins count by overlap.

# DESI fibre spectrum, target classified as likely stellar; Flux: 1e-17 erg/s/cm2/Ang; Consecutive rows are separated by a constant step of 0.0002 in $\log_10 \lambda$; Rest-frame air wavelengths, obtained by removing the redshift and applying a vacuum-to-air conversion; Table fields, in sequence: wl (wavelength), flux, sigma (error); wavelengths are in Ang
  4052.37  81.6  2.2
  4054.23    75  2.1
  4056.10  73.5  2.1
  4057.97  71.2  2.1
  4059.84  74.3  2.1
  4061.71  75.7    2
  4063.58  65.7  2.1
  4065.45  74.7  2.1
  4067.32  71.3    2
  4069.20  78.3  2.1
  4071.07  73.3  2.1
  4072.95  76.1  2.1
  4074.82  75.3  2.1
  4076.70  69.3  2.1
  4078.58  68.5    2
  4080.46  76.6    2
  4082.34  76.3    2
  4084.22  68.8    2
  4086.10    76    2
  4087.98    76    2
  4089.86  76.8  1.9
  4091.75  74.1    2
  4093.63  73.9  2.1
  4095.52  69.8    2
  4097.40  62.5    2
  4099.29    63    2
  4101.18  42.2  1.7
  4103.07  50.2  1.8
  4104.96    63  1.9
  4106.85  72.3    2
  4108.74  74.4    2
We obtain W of 72.3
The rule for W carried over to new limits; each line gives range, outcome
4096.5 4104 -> 54.4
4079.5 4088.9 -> 74.7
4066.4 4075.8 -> 74.8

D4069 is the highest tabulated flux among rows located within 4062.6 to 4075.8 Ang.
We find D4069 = 78.3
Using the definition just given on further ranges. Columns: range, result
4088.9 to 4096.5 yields 76.8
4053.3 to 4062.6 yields 75.7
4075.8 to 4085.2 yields 76.6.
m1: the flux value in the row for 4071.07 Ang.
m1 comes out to 73.3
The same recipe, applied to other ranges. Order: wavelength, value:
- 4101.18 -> 42.2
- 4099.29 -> 63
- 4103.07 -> 50.2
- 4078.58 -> 68.5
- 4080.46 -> 76.6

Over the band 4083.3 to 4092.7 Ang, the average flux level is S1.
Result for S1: 74.4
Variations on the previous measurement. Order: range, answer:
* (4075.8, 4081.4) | 71.4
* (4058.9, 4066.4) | 72.6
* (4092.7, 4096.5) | 71.8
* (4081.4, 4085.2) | 72.6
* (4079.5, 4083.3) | 76.3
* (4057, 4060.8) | 72.7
